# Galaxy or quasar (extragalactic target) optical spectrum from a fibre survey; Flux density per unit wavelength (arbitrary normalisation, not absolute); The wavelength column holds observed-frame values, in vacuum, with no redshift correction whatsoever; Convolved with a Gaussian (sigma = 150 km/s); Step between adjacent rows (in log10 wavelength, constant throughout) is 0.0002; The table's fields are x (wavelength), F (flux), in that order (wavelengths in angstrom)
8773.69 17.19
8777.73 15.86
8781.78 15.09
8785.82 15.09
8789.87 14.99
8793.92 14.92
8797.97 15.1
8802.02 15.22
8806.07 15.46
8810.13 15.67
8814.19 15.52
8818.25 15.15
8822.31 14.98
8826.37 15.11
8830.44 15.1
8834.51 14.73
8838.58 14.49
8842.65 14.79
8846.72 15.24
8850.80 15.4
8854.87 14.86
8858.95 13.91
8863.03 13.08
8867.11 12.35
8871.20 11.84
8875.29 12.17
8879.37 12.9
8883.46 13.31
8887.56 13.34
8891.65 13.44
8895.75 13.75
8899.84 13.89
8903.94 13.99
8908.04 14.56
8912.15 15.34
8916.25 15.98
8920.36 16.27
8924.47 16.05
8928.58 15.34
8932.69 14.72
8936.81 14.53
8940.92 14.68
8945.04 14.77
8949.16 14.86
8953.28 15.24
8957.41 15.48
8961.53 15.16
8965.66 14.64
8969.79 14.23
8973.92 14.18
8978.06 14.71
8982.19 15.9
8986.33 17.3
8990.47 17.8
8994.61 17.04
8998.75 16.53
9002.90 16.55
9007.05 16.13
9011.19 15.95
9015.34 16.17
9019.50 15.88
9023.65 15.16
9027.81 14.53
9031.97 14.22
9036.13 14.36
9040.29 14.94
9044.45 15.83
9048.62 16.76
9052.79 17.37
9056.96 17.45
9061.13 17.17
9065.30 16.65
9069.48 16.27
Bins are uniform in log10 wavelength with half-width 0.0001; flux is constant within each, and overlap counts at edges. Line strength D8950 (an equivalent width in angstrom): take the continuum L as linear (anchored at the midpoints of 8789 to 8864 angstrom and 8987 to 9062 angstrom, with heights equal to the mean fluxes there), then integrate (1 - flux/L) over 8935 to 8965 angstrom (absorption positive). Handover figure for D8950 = 1.39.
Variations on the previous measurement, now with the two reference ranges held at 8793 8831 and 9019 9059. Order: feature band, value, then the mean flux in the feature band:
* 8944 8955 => 0.37 angstrom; 15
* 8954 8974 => 0.88 angstrom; 14.8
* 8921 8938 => 0.18 angstrom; 15.3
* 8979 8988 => -0.46 angstrom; 16.3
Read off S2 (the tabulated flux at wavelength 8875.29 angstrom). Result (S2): 12.17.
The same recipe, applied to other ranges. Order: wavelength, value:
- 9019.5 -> 15.88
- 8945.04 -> 14.77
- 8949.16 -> 14.86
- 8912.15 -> 15.34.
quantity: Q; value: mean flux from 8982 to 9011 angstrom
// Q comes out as 16.8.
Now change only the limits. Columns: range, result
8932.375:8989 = 15.1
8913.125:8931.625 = 15.8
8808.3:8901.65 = 14.1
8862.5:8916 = 13.5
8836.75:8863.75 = 14.6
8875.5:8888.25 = 13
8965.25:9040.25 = 15.6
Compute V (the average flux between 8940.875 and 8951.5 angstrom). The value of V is 14.8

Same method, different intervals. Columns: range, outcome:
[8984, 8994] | 17.4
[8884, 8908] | 13.7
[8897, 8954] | 15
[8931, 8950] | 14.7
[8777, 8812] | 15.2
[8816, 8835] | 15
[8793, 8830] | 15.2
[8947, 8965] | 15.1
